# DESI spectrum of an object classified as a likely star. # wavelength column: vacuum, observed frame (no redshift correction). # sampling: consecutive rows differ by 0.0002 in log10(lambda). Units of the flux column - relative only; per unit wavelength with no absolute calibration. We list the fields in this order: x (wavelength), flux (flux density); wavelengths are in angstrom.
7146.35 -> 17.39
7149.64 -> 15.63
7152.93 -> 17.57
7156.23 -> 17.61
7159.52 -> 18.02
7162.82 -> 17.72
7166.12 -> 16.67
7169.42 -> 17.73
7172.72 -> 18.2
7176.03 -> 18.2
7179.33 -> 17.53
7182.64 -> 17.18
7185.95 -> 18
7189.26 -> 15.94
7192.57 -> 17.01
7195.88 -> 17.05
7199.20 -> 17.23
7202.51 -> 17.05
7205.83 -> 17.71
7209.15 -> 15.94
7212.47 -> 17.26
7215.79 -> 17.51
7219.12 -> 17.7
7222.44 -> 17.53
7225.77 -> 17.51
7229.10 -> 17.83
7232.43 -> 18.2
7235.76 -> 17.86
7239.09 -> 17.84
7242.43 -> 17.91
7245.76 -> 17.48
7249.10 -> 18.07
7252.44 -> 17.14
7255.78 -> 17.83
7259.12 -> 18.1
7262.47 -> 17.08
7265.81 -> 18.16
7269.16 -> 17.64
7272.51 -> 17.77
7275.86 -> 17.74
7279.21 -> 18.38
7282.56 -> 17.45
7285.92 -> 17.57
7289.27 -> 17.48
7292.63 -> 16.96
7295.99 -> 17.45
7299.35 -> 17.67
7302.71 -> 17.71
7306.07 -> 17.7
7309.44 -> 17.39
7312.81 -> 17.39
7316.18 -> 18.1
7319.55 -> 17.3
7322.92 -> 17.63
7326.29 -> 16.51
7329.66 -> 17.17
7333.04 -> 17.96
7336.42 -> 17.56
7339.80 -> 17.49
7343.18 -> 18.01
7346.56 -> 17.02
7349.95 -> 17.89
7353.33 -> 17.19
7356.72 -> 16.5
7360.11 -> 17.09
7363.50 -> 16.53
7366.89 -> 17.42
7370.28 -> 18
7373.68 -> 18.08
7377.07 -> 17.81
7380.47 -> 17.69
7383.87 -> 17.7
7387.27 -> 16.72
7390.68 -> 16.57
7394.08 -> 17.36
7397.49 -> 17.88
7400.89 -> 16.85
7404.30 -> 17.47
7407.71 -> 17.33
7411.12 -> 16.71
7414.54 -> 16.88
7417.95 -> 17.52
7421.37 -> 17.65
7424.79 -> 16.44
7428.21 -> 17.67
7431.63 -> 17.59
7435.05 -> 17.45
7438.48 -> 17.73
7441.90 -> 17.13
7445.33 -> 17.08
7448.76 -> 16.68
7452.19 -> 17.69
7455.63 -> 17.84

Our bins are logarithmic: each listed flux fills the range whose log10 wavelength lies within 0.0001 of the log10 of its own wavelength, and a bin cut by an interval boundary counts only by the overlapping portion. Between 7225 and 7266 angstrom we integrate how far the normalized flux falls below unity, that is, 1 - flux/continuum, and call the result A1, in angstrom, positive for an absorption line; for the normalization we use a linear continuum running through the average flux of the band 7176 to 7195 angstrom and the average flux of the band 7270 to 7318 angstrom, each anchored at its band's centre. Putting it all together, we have -0.7 angstrom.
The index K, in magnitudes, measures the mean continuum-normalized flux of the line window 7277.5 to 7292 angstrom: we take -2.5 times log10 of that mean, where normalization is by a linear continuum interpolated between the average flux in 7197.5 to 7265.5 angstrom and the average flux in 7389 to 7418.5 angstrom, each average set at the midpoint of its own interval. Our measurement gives -0.01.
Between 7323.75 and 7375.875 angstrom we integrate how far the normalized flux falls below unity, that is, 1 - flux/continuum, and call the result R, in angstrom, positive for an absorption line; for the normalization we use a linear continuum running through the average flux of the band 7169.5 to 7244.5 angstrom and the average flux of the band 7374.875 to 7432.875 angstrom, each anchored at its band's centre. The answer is -0.09 angstrom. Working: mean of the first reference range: 17.5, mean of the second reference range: 17.3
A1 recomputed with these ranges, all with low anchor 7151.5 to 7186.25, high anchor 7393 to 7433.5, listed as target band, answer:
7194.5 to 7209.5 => 0.45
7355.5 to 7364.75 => 0.34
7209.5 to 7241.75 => -0.10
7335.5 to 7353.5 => -0.17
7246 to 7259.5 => -0.15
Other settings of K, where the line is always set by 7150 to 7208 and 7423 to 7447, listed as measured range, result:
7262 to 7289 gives -0.02 mag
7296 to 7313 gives -0.01 mag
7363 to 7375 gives -0.02 mag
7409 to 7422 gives 0.01 mag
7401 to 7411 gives 0.01 mag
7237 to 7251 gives -0.03 mag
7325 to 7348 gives 0.00 mag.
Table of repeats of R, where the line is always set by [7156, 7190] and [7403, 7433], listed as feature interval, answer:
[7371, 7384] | -0.4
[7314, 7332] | 0.0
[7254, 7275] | -0.4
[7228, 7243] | -0.4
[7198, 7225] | 0.4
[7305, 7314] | -0.1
